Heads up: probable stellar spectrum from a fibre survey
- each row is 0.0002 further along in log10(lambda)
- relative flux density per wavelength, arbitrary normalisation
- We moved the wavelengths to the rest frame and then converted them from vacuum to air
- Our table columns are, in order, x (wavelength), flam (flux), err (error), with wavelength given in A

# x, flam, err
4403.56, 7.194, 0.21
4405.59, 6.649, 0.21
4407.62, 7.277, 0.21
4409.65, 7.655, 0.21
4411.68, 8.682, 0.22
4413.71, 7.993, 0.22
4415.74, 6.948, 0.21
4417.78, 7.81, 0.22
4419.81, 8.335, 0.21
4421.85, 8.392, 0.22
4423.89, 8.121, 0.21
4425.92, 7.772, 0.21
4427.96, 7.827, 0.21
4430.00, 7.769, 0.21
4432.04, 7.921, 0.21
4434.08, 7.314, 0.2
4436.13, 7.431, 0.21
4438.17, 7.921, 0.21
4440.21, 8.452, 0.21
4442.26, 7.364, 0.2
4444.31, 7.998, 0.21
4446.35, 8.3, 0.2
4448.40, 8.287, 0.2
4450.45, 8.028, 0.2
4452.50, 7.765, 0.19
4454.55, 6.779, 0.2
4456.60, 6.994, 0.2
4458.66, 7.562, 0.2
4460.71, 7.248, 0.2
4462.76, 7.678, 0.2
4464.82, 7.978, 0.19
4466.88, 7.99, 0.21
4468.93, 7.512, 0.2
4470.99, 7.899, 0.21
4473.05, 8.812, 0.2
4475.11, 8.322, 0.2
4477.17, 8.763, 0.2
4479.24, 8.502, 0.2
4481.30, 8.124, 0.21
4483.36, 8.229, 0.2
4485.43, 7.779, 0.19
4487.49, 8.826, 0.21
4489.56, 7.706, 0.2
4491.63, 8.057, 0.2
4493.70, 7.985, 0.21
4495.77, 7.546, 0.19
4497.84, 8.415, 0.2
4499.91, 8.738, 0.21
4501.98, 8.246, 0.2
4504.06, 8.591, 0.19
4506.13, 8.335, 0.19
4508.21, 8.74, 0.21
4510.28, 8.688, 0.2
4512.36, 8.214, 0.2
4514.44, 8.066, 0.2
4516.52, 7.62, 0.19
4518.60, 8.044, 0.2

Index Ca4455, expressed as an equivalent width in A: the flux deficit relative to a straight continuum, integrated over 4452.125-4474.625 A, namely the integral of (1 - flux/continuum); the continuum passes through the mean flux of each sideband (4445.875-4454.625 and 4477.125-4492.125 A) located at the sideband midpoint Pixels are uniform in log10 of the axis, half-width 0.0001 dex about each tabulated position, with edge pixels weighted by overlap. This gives 1.02 A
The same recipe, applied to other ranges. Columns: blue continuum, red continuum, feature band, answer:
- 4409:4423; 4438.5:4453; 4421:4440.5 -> 0.34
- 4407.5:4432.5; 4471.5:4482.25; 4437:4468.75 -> 1.87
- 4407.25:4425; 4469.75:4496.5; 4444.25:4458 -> 0.61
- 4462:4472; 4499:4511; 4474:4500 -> -0.05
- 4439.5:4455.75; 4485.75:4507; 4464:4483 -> -0.38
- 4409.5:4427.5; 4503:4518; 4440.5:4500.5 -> 1.44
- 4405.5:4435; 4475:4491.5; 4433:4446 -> 0.28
